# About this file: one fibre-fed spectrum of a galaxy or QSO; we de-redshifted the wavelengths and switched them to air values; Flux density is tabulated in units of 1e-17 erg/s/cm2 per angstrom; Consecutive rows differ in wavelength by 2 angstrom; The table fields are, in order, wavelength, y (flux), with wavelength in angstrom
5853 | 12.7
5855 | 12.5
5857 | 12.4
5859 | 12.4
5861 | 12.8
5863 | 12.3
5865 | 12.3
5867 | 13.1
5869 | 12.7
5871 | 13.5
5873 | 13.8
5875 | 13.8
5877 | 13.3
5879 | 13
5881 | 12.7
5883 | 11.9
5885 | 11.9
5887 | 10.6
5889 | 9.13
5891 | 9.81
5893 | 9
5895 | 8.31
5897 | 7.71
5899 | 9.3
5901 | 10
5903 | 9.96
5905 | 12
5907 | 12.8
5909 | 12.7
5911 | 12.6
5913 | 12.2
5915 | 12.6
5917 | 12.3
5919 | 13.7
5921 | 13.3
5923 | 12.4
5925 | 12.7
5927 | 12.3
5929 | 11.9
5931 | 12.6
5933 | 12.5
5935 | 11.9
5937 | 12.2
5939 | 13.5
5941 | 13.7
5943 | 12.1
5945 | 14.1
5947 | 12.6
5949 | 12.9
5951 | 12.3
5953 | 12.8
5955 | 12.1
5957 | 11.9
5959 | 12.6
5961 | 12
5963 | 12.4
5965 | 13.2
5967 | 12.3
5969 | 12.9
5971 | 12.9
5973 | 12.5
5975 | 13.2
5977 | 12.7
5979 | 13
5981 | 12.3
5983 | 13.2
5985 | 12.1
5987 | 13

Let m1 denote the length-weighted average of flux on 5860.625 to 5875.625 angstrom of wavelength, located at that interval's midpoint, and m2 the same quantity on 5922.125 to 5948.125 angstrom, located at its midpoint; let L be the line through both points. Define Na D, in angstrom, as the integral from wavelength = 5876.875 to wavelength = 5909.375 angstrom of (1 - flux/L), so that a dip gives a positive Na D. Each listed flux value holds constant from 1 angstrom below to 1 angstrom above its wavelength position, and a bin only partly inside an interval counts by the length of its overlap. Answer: 5.5 angstrom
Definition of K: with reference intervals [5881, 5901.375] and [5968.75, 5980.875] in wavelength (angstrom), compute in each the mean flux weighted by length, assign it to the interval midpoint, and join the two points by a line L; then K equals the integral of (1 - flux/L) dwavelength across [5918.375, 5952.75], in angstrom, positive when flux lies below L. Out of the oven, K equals -3.9 angstrom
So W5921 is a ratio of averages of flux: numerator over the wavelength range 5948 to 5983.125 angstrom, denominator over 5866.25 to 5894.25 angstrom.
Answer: 1.05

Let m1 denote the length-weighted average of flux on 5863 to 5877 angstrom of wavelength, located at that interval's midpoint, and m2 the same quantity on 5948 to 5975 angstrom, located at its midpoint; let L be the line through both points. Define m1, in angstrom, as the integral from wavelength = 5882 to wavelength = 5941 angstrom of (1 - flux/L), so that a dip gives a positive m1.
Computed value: 6.03 angstrom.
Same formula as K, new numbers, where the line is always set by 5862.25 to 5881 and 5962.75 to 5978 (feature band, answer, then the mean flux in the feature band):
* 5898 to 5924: 1.9 angstrom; 12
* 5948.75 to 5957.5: 0.3 angstrom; 12.4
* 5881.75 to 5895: 2.8 angstrom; 10.3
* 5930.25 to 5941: 0.2 angstrom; 12.6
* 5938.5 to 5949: -0.2 angstrom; 13.2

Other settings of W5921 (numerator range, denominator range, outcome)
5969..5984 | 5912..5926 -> 1.01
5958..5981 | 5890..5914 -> 1.20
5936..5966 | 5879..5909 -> 1.21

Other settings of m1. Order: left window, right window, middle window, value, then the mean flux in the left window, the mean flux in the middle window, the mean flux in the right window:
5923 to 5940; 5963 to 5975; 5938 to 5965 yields -0.20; 12.4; 12.7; 12.8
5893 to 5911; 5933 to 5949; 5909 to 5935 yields -2.10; 10.4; 12.6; 12.8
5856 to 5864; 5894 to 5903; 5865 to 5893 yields -3.56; 12.5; 12.1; 8.96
